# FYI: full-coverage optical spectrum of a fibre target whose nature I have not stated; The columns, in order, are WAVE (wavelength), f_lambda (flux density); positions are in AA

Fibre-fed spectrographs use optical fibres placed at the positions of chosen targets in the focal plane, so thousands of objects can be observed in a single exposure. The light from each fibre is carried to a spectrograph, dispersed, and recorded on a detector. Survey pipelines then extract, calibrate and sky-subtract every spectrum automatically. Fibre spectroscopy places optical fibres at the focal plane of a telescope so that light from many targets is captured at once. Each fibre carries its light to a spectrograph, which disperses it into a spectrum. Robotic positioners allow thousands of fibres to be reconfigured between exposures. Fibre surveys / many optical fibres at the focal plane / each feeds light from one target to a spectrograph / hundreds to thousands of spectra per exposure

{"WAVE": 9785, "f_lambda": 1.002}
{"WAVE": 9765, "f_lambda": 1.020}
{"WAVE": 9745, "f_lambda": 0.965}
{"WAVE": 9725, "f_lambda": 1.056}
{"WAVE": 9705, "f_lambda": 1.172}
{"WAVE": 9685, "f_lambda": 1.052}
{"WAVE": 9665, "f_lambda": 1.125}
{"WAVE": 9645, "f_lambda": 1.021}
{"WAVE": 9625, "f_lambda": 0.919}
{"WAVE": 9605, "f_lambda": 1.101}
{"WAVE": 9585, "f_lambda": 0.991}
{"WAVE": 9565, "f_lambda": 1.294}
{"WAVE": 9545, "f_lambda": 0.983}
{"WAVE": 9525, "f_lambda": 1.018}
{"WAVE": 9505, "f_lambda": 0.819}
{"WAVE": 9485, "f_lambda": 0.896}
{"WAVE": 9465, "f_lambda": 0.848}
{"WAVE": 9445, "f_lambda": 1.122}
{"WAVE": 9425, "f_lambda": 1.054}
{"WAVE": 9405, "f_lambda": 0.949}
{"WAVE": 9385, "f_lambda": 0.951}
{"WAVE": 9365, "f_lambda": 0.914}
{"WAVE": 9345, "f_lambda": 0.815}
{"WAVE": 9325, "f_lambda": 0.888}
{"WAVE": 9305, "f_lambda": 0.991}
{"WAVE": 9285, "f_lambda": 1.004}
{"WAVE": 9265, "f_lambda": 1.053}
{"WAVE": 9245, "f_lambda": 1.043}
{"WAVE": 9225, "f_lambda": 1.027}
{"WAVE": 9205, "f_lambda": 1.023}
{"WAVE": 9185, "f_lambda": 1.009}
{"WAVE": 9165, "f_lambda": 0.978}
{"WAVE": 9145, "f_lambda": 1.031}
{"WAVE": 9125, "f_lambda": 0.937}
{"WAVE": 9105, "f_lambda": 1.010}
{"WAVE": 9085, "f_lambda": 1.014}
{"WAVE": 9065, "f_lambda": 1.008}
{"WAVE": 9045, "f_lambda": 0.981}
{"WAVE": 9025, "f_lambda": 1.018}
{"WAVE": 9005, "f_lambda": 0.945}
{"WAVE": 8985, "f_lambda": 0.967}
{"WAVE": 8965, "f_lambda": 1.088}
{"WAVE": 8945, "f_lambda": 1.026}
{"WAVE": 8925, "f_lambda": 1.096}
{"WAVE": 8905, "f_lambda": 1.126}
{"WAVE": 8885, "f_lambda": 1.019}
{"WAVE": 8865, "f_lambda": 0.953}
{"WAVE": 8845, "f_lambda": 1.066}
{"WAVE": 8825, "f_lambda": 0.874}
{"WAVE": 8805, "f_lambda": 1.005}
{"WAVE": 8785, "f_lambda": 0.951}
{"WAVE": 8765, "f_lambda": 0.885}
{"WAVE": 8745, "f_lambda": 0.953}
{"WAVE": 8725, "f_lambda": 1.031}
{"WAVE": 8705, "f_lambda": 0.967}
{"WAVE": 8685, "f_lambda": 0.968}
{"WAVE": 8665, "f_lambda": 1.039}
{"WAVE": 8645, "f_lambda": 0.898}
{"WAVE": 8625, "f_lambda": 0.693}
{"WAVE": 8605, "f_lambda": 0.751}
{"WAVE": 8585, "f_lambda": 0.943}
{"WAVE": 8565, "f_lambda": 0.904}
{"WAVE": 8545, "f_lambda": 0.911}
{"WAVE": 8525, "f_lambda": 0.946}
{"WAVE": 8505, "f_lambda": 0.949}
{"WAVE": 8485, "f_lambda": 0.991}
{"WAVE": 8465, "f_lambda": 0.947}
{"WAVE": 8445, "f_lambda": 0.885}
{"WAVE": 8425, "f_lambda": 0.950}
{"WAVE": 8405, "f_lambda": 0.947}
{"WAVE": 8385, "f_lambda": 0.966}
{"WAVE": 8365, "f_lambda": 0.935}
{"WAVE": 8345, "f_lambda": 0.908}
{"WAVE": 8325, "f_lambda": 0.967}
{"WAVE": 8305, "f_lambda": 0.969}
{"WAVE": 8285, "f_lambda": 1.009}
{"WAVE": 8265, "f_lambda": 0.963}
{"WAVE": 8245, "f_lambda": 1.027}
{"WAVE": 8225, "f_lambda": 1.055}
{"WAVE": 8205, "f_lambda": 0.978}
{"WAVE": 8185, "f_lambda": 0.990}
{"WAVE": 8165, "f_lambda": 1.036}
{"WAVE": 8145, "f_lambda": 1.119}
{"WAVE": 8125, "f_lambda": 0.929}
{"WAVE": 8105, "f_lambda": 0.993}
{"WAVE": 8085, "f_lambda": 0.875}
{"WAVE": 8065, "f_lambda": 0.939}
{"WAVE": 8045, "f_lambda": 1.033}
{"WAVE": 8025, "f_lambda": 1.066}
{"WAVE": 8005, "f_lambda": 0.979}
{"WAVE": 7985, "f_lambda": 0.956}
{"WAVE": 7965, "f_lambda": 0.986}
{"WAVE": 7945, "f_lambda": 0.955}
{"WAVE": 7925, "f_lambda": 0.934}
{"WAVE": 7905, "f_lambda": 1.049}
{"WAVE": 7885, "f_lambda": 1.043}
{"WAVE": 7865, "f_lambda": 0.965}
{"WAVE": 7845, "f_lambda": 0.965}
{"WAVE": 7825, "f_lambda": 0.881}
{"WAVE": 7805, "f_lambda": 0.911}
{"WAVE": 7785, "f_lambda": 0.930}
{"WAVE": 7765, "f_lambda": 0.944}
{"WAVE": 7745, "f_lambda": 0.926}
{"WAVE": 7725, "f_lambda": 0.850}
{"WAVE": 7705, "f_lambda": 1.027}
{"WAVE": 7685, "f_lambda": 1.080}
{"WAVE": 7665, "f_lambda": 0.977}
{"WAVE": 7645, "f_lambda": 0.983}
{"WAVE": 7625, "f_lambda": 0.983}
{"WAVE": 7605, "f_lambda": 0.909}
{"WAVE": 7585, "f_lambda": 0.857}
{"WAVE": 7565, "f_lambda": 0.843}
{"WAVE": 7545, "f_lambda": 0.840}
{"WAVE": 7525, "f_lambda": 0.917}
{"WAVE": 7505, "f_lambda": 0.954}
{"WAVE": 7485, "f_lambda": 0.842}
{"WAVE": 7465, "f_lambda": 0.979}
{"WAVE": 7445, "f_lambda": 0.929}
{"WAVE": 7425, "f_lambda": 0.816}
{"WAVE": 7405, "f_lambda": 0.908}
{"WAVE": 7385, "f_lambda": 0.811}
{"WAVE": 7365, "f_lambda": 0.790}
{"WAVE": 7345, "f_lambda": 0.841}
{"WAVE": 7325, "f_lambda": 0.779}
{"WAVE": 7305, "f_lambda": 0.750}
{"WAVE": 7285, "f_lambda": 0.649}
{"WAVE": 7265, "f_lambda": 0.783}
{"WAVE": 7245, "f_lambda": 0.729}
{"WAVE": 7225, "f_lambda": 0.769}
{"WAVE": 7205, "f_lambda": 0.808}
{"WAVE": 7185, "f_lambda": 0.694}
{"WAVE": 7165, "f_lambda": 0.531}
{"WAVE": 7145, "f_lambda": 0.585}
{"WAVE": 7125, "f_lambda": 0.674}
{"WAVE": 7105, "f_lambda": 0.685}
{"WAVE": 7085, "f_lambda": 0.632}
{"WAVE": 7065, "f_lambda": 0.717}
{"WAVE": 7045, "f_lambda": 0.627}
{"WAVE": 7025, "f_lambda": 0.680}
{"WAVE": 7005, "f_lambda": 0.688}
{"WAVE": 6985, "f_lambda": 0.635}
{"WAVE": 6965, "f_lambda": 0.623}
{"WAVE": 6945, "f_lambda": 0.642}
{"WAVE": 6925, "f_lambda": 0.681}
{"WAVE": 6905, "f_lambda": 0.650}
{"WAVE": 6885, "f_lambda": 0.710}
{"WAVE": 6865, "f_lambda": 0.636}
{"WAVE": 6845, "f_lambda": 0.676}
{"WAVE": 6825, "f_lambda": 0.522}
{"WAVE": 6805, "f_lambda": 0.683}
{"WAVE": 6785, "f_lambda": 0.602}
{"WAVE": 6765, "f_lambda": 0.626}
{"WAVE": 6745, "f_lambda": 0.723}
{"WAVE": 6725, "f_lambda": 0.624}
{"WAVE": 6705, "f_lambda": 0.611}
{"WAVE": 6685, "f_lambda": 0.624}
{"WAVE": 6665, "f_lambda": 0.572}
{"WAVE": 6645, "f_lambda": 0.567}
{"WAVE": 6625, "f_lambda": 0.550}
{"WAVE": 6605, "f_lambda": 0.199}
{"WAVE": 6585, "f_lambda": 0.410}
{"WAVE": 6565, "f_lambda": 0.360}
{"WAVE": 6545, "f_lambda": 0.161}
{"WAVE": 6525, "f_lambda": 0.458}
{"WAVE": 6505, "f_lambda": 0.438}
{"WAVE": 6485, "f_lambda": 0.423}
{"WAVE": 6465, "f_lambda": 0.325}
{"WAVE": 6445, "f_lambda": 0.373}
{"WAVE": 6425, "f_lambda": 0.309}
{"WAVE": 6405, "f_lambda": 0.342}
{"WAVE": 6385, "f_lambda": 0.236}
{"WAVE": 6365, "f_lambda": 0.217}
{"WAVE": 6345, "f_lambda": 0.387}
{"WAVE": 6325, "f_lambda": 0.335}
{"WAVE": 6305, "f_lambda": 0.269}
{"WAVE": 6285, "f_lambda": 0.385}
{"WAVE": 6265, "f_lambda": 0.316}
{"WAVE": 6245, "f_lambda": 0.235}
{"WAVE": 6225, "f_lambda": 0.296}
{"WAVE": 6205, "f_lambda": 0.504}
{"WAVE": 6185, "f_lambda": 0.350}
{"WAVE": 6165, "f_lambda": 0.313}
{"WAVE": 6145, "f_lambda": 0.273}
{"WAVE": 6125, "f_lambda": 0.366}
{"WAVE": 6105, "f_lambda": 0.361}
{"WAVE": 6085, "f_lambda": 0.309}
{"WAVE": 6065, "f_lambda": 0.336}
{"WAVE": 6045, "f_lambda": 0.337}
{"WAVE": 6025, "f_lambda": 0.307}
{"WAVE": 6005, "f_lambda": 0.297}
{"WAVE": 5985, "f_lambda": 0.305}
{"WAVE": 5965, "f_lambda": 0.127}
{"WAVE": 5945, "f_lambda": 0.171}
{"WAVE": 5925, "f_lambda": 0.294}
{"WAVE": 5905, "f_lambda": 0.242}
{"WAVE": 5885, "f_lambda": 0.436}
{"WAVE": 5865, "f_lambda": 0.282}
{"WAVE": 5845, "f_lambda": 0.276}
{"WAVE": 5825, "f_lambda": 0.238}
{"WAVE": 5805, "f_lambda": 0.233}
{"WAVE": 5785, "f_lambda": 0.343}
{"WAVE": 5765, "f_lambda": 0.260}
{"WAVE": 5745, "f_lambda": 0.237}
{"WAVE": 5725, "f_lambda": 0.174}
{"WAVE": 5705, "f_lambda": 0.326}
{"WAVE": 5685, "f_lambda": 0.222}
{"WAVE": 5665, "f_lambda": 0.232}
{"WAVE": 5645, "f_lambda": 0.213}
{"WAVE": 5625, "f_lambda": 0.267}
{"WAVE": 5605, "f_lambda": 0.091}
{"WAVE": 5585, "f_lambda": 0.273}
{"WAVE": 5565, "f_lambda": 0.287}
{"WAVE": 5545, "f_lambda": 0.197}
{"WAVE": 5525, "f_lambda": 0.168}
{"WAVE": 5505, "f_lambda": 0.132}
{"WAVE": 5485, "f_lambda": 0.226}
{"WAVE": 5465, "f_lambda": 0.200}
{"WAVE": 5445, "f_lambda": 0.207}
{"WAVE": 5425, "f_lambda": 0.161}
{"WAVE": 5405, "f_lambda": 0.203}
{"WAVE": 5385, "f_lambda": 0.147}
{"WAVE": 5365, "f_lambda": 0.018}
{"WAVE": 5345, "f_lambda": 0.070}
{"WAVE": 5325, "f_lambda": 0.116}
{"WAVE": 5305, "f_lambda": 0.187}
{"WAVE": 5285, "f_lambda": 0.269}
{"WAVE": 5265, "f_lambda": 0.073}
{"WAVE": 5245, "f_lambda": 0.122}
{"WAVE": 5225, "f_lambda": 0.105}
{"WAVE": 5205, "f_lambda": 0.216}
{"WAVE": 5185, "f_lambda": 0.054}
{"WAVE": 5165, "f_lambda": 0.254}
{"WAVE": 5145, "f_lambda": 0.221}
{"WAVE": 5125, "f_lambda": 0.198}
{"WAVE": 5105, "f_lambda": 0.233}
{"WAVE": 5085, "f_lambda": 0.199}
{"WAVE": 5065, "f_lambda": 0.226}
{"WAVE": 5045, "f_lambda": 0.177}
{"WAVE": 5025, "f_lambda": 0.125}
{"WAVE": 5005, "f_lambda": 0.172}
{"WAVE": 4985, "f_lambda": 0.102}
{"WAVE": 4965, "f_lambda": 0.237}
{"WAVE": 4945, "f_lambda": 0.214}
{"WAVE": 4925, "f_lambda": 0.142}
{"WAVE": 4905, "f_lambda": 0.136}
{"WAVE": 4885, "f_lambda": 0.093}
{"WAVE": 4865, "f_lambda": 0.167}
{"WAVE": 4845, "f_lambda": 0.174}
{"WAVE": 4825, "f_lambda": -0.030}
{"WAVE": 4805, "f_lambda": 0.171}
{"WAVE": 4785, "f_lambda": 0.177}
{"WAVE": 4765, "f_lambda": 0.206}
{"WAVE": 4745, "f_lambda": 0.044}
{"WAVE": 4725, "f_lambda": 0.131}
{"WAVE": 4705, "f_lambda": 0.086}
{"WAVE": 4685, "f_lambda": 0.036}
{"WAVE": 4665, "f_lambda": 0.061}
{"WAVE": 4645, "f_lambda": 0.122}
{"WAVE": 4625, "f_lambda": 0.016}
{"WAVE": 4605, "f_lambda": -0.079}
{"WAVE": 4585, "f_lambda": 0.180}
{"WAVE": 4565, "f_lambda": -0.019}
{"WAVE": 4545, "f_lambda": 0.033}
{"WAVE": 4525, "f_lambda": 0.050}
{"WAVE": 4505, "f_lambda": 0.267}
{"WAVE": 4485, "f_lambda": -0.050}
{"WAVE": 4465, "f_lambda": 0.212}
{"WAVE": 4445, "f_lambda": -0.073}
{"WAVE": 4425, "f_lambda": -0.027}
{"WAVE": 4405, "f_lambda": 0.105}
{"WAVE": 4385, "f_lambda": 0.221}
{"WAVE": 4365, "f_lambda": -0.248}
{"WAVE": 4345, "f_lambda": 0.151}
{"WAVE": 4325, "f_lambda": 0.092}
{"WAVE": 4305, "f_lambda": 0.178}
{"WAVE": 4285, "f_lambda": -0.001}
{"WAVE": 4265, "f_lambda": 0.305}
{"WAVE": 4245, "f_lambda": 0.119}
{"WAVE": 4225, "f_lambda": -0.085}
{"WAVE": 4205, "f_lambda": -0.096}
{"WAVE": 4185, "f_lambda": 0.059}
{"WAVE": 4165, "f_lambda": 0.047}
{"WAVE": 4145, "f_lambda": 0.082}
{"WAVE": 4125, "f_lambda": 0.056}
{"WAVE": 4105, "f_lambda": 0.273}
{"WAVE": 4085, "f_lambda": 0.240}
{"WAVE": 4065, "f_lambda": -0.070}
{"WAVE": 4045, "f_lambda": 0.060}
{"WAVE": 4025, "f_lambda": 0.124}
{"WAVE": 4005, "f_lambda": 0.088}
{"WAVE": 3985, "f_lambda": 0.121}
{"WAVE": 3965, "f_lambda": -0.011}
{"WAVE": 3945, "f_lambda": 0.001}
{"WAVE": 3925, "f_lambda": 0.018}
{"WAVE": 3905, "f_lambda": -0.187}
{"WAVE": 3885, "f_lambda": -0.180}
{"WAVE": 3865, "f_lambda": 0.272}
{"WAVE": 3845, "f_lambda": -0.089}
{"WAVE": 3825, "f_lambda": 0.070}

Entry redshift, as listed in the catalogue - 0.664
